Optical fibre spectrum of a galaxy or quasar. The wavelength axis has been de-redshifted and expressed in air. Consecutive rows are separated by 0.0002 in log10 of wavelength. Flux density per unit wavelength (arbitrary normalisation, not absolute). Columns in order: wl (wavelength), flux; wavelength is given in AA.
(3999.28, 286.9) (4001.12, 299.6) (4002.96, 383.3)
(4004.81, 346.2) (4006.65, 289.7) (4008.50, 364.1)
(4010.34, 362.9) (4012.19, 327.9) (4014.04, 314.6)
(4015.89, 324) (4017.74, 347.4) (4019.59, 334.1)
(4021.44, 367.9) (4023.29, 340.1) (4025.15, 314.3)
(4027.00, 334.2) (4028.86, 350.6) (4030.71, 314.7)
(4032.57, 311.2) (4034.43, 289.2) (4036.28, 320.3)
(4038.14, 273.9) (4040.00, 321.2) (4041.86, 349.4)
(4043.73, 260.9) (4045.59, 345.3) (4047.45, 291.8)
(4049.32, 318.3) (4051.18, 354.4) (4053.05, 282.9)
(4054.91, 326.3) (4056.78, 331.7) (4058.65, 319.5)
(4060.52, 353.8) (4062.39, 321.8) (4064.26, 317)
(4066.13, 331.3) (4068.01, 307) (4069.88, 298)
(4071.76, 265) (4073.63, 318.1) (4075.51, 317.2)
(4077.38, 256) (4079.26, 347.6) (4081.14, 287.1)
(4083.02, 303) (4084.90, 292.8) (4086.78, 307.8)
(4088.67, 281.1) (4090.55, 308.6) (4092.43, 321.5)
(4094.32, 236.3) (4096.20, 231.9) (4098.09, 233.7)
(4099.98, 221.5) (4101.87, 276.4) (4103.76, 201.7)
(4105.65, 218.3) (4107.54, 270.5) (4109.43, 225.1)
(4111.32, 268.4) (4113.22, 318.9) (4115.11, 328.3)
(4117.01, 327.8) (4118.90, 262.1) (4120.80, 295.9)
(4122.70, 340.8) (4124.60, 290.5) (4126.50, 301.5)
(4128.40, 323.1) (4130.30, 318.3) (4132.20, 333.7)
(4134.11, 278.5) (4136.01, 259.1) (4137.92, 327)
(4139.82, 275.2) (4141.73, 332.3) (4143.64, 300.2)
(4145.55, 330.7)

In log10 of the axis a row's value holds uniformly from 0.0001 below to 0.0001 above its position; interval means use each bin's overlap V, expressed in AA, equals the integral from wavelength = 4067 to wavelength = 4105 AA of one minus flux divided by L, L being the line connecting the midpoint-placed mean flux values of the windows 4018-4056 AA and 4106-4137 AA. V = 3.2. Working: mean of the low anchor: 321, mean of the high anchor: 295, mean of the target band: 280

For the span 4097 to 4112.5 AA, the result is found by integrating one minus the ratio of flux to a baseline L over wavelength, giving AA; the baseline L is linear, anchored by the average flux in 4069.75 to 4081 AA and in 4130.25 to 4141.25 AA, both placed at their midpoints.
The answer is 3.03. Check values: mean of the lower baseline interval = 300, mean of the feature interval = 240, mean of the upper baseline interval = 298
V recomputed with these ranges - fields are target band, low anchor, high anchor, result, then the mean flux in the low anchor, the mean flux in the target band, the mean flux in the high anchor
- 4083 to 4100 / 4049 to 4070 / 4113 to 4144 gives 2.18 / 323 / 275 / 306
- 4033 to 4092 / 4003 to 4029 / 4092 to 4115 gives -3.52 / 338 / 310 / 253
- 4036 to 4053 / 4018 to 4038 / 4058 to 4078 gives 0.34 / 326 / 313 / 310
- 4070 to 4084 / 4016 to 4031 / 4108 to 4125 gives 0.63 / 338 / 299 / 295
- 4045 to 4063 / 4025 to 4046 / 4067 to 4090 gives -0.96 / 315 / 324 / 299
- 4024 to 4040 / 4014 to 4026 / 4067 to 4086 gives 0.69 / 336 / 314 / 299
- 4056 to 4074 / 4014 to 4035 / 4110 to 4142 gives 0.17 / 330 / 316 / 303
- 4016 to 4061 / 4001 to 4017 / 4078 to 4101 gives -0.97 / 337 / 323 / 281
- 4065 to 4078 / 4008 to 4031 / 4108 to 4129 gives 0.68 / 338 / 300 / 297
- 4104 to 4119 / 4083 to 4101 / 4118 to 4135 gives 0.85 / 272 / 275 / 305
